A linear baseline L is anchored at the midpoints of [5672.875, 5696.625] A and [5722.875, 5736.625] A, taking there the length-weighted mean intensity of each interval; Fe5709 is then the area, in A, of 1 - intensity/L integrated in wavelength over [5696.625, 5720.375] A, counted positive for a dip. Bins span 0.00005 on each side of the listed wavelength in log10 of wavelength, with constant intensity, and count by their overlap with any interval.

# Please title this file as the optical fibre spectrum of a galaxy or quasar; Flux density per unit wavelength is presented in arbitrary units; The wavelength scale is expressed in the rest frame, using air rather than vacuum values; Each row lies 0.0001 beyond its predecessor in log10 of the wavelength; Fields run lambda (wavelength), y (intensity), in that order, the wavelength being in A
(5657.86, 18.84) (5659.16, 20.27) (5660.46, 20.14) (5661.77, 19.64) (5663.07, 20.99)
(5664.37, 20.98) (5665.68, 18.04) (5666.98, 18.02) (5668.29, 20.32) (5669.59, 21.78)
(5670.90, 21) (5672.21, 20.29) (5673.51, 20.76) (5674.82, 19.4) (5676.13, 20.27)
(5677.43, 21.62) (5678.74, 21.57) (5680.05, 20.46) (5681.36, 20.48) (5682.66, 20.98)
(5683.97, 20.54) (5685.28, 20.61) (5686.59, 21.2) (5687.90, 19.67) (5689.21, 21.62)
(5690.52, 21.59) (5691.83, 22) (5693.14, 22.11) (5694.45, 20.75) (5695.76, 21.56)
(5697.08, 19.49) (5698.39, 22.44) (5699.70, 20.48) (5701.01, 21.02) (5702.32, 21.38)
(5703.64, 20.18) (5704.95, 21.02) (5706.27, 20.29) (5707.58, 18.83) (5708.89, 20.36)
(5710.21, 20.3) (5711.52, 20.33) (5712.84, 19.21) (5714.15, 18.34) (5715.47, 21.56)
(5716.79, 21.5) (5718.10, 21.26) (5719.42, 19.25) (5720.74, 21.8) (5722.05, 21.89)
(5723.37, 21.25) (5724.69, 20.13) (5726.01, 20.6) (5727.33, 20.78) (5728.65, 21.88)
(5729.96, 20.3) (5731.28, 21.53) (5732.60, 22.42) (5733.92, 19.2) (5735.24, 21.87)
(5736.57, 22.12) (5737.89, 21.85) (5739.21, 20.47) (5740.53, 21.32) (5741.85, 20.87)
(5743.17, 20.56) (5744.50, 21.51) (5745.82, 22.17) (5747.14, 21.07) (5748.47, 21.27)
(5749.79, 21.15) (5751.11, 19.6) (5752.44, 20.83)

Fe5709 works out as 0.6 A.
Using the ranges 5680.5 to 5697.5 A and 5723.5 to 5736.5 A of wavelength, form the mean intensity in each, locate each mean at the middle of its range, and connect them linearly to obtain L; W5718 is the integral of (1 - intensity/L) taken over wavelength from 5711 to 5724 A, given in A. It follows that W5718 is 0.2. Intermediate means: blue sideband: 21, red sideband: 21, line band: 20.6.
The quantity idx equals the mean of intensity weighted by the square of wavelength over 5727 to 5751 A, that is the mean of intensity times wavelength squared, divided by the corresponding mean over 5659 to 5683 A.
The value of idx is 1.07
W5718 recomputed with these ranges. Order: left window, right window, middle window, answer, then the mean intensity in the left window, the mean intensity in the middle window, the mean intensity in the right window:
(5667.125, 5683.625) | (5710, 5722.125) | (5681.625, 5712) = -0.4 A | 20.7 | 20.8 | 20.5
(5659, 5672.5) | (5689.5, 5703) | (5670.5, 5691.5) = -0.1 A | 20.1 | 20.8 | 21.3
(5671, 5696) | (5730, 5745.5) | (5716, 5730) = 0.1 A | 20.9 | 21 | 21.2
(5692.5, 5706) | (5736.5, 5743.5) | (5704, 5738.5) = 0.6 A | 21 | 20.8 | 21.2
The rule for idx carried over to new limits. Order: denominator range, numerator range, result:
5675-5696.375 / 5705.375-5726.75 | 0.98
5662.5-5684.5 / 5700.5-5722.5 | 1.02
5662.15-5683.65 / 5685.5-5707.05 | 1.04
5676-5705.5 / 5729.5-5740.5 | 1.03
